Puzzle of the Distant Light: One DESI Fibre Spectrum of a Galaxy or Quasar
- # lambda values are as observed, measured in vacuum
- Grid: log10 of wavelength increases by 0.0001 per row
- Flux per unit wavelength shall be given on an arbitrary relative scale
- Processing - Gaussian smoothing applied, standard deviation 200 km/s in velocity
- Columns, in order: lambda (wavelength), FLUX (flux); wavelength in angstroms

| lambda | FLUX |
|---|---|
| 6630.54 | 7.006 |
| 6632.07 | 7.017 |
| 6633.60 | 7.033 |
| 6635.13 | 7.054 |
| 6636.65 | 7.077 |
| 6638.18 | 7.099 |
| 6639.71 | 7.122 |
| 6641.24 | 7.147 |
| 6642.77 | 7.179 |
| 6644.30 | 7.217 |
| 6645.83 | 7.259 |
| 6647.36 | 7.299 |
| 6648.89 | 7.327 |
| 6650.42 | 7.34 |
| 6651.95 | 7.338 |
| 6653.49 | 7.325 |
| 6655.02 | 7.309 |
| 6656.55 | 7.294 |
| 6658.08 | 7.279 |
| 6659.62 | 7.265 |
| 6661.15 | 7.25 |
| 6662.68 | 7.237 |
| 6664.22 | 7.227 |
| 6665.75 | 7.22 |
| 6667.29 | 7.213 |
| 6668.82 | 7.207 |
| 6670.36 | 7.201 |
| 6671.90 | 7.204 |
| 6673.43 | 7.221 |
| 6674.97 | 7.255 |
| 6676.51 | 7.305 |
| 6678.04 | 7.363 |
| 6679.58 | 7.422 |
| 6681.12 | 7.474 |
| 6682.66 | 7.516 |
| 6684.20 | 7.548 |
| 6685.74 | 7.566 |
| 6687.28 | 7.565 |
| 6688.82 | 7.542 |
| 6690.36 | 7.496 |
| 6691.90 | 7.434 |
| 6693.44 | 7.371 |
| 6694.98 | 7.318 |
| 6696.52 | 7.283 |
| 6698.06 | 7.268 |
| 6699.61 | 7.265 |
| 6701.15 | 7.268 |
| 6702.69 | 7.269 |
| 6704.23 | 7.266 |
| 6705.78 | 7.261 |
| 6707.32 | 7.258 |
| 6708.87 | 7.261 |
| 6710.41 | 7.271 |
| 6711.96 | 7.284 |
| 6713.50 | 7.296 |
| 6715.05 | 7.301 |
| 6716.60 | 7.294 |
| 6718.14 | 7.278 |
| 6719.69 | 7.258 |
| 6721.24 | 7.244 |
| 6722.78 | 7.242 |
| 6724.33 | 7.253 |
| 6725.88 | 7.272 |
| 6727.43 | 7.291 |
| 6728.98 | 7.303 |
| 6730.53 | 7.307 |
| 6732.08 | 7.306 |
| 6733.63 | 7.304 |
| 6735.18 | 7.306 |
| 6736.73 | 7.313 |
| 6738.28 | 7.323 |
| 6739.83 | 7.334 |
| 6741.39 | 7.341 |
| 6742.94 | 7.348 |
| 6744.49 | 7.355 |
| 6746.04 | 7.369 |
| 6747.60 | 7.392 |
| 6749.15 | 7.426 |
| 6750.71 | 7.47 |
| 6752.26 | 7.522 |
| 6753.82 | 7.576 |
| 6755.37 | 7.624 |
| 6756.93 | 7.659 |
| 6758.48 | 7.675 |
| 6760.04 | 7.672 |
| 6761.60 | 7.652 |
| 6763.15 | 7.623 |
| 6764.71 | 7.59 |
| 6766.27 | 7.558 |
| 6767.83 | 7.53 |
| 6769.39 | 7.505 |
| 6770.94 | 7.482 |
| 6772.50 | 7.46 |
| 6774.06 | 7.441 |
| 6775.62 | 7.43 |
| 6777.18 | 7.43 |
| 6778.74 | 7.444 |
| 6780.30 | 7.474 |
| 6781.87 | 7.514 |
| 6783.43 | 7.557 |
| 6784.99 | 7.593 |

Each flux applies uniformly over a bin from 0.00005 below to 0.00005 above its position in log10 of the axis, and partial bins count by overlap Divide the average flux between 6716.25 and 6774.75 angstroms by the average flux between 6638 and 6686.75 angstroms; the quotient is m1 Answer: 1.0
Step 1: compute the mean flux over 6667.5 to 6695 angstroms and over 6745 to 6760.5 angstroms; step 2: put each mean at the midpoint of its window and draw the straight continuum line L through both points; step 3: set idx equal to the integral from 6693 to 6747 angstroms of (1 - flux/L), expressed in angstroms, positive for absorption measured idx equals 1.2 angstroms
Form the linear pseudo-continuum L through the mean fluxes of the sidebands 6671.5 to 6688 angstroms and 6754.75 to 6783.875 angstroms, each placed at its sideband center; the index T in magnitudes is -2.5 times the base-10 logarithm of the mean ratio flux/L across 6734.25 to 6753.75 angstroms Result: 0.018 mag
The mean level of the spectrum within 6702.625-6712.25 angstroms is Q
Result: 7.26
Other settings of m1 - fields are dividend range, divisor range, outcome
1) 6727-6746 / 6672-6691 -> 0.99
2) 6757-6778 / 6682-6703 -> 1.02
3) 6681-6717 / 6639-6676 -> 1.02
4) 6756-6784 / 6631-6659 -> 1.05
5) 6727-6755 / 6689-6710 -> 1.01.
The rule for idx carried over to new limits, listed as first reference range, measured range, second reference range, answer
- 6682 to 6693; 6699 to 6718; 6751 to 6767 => 0.68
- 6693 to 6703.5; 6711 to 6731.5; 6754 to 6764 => 0.41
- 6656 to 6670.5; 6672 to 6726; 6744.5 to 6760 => 0.12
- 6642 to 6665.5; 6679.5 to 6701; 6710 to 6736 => -0.44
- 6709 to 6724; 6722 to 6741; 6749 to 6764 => 0.25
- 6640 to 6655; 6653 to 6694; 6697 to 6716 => -0.43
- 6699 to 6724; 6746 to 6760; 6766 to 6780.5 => -0.25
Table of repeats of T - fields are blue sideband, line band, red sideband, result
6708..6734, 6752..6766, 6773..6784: -0.03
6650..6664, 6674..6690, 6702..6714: -0.03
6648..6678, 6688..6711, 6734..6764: 0.00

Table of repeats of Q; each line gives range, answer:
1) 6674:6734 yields 7.33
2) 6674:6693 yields 7.45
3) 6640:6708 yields 7.31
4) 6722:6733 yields 7.28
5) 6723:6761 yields 7.4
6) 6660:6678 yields 7.24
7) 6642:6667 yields 7.27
